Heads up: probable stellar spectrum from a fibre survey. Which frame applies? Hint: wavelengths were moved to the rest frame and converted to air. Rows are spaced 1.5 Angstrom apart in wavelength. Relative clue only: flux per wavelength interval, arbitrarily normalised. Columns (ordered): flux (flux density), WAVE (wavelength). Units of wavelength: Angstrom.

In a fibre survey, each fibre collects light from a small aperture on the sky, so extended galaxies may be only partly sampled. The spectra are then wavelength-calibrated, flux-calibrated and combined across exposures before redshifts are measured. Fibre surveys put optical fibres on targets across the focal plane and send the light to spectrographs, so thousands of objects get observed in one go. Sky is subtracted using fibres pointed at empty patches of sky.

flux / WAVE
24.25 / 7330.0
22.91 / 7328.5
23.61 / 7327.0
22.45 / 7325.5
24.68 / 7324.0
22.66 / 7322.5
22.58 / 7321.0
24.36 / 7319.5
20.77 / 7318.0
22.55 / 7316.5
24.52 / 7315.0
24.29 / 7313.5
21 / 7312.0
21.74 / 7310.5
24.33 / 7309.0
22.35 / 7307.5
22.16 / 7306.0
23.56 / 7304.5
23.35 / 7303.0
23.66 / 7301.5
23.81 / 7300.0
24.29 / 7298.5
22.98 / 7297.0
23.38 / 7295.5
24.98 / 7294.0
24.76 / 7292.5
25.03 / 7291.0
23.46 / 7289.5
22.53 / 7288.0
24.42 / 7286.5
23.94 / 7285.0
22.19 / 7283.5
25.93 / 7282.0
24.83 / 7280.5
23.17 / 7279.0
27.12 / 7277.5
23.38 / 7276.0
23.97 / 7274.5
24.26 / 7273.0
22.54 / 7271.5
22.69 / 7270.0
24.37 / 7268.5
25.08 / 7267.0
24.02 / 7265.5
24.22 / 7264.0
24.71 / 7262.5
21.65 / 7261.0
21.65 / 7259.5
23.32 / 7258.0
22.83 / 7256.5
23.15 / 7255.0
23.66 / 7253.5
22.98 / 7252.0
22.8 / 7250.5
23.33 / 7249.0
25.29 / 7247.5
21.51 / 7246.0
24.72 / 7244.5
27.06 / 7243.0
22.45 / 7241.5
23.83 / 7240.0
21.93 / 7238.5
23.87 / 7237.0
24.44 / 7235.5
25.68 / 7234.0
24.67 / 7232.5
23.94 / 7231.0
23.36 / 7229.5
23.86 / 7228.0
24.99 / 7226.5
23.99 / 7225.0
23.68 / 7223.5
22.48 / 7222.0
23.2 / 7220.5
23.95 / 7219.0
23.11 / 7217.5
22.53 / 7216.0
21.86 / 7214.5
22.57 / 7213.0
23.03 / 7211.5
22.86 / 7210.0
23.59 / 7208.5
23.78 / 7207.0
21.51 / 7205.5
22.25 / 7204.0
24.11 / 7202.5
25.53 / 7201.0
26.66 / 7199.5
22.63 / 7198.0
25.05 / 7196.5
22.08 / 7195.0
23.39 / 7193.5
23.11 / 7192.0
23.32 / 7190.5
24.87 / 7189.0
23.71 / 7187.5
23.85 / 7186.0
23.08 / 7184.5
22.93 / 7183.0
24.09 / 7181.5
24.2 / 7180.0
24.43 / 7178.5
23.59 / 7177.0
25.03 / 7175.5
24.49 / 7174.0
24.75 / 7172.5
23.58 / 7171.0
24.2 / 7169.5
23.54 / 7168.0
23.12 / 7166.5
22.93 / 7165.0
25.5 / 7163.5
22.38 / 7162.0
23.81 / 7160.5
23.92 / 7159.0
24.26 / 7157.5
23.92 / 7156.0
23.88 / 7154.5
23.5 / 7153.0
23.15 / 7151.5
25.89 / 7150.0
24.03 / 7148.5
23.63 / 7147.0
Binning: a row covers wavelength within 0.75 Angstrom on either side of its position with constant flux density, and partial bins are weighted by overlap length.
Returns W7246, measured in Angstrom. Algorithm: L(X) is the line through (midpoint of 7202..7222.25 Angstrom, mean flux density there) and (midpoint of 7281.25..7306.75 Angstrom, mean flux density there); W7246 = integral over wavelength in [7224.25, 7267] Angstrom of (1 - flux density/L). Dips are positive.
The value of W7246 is -0.9 Angstrom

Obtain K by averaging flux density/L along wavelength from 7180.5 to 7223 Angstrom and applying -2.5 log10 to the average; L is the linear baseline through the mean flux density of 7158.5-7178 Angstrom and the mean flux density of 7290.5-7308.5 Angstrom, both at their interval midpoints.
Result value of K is 0.02 mag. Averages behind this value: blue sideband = 23.9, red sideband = 23.7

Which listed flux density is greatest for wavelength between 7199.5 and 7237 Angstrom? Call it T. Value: 26.66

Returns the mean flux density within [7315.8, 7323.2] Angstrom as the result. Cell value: 22.6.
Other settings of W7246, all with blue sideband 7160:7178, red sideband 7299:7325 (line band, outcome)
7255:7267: 0.03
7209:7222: 0.42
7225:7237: -0.41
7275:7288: -0.56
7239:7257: -0.12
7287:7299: -0.38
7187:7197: 0.07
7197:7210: -0.01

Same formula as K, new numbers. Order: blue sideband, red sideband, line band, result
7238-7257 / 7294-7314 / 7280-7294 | -0.04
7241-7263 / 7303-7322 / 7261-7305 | -0.04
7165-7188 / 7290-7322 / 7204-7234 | 0.02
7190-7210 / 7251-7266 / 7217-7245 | -0.03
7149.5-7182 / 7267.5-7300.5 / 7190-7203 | 0.00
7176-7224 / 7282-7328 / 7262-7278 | -0.03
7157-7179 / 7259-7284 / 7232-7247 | 0.00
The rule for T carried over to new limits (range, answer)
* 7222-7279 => 27.12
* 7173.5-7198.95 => 25.05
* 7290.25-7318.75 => 25.03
